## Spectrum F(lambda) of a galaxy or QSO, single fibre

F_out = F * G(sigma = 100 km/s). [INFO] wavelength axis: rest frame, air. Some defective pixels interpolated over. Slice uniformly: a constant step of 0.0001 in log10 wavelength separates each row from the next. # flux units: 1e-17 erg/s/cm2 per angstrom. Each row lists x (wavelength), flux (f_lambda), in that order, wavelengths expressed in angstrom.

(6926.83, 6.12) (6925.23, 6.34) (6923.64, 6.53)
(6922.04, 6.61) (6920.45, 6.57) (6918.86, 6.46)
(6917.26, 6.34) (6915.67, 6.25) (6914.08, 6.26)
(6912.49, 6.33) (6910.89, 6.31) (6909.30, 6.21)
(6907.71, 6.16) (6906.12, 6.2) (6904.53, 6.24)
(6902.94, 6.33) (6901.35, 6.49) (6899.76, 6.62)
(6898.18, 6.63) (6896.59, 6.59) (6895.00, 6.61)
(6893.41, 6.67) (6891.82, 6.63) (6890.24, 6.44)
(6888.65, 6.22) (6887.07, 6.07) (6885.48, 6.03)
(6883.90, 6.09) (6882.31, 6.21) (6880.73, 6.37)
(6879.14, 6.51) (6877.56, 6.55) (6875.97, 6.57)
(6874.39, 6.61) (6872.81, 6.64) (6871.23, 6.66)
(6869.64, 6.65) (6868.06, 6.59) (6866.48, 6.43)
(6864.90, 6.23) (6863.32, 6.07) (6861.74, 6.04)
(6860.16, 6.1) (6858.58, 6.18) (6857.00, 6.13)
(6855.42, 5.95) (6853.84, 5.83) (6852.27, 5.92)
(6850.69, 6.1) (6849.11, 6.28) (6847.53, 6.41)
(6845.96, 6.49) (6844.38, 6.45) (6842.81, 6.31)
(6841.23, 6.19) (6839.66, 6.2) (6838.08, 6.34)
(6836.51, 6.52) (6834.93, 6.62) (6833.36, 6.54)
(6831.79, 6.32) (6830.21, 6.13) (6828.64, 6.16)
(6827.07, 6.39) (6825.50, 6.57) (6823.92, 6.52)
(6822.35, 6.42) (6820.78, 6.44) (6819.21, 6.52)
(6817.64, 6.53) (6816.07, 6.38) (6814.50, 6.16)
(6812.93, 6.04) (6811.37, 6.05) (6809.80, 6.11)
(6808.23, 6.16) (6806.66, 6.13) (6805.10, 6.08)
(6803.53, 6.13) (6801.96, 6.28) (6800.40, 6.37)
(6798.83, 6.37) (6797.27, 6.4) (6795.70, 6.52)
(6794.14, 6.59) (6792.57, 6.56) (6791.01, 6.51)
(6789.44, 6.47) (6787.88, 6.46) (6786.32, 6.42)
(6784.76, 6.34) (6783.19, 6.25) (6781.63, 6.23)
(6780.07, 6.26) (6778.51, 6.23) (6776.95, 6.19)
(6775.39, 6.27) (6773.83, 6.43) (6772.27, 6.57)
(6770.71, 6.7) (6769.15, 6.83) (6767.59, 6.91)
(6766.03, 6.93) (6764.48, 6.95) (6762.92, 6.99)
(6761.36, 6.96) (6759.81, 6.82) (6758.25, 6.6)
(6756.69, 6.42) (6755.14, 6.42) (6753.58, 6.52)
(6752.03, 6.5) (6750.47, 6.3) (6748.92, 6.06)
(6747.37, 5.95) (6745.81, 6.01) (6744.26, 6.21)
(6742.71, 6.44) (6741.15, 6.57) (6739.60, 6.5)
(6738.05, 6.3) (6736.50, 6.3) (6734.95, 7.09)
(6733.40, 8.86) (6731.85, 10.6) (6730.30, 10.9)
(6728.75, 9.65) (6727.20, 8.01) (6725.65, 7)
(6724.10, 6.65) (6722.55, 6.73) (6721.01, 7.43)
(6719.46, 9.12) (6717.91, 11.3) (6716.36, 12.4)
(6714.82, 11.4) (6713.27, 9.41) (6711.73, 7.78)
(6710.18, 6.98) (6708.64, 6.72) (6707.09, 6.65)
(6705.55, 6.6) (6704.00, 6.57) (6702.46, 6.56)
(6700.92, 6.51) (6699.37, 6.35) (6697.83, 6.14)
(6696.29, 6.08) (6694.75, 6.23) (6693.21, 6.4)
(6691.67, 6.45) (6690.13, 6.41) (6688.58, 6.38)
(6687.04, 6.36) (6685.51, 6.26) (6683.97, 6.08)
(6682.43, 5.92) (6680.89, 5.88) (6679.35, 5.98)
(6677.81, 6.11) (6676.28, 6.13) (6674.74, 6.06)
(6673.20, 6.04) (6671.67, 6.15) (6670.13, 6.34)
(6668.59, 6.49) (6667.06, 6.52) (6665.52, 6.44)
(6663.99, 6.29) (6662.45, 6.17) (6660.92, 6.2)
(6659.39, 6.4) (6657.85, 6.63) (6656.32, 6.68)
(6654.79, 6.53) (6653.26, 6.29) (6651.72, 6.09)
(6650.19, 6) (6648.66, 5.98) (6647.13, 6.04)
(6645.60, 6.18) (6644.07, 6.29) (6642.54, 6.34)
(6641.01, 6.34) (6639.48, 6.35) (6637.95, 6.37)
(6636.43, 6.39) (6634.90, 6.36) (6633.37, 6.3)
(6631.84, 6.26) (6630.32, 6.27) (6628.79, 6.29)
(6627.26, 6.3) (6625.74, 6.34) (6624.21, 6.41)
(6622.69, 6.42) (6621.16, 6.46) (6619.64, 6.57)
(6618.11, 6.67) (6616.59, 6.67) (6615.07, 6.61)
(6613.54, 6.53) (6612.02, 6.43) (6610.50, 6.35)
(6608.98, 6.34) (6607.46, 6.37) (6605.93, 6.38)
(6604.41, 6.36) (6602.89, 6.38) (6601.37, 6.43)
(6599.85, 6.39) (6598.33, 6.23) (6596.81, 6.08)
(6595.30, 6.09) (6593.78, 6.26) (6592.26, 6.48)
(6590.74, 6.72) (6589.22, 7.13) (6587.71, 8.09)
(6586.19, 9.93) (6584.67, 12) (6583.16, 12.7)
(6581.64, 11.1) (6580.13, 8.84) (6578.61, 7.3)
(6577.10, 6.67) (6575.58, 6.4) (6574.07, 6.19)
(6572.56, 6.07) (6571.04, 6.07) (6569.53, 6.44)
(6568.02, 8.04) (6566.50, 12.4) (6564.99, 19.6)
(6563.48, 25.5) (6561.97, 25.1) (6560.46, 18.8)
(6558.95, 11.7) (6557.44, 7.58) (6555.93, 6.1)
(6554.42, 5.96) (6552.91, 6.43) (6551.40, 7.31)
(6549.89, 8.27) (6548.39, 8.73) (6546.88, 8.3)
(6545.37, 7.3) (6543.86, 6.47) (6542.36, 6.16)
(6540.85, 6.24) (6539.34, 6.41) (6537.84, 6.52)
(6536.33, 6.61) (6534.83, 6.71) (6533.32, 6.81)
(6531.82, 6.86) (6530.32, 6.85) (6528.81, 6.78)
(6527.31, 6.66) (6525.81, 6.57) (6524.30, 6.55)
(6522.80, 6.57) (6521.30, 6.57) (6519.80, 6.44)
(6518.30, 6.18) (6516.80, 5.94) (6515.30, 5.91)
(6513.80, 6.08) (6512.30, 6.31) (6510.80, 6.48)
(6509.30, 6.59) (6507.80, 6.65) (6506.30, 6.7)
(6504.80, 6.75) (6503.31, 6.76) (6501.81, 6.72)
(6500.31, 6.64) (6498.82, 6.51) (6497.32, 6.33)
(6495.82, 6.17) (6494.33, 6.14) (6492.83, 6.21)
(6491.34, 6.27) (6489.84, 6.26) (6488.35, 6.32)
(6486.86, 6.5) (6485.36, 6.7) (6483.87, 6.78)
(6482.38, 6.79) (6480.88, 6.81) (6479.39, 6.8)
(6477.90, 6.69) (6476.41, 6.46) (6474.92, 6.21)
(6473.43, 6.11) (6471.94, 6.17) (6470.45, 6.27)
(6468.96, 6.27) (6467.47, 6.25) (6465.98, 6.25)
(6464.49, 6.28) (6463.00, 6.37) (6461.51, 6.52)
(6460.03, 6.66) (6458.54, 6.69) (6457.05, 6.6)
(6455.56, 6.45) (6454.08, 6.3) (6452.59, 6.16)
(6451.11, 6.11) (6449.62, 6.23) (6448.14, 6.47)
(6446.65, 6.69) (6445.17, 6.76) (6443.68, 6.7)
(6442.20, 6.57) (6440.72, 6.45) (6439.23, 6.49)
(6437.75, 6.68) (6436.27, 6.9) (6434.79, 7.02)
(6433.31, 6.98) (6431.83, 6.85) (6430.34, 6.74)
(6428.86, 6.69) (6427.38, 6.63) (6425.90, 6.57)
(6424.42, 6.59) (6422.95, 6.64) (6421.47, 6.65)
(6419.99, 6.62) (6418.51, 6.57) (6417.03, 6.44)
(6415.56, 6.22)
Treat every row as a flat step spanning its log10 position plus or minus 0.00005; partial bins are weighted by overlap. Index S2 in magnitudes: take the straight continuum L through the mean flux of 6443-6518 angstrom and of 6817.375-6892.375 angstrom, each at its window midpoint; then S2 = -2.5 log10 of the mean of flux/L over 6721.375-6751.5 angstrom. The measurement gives -0.14 mag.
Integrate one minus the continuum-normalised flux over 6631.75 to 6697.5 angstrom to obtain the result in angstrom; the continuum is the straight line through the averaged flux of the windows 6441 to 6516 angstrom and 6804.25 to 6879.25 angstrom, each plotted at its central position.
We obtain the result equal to 1.2 angstrom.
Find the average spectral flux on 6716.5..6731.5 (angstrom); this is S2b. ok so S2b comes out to 8.75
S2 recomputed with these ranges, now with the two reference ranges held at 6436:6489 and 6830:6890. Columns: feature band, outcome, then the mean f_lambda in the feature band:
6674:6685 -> 0.063 mag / 6.03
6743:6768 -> -0.030 mag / 6.53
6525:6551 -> -0.083 mag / 6.96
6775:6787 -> 0.012 mag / 6.27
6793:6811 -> 0.008 mag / 6.28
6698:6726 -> -0.230 mag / 7.87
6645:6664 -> 0.022 mag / 6.27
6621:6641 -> 0.011 mag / 6.34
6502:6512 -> -0.030 mag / 6.64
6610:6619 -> -0.022 mag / 6.55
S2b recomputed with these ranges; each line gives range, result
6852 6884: 6.31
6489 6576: 7.9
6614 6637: 6.42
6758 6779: 6.68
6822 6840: 6.4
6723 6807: 6.76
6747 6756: 6.31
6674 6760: 7.11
